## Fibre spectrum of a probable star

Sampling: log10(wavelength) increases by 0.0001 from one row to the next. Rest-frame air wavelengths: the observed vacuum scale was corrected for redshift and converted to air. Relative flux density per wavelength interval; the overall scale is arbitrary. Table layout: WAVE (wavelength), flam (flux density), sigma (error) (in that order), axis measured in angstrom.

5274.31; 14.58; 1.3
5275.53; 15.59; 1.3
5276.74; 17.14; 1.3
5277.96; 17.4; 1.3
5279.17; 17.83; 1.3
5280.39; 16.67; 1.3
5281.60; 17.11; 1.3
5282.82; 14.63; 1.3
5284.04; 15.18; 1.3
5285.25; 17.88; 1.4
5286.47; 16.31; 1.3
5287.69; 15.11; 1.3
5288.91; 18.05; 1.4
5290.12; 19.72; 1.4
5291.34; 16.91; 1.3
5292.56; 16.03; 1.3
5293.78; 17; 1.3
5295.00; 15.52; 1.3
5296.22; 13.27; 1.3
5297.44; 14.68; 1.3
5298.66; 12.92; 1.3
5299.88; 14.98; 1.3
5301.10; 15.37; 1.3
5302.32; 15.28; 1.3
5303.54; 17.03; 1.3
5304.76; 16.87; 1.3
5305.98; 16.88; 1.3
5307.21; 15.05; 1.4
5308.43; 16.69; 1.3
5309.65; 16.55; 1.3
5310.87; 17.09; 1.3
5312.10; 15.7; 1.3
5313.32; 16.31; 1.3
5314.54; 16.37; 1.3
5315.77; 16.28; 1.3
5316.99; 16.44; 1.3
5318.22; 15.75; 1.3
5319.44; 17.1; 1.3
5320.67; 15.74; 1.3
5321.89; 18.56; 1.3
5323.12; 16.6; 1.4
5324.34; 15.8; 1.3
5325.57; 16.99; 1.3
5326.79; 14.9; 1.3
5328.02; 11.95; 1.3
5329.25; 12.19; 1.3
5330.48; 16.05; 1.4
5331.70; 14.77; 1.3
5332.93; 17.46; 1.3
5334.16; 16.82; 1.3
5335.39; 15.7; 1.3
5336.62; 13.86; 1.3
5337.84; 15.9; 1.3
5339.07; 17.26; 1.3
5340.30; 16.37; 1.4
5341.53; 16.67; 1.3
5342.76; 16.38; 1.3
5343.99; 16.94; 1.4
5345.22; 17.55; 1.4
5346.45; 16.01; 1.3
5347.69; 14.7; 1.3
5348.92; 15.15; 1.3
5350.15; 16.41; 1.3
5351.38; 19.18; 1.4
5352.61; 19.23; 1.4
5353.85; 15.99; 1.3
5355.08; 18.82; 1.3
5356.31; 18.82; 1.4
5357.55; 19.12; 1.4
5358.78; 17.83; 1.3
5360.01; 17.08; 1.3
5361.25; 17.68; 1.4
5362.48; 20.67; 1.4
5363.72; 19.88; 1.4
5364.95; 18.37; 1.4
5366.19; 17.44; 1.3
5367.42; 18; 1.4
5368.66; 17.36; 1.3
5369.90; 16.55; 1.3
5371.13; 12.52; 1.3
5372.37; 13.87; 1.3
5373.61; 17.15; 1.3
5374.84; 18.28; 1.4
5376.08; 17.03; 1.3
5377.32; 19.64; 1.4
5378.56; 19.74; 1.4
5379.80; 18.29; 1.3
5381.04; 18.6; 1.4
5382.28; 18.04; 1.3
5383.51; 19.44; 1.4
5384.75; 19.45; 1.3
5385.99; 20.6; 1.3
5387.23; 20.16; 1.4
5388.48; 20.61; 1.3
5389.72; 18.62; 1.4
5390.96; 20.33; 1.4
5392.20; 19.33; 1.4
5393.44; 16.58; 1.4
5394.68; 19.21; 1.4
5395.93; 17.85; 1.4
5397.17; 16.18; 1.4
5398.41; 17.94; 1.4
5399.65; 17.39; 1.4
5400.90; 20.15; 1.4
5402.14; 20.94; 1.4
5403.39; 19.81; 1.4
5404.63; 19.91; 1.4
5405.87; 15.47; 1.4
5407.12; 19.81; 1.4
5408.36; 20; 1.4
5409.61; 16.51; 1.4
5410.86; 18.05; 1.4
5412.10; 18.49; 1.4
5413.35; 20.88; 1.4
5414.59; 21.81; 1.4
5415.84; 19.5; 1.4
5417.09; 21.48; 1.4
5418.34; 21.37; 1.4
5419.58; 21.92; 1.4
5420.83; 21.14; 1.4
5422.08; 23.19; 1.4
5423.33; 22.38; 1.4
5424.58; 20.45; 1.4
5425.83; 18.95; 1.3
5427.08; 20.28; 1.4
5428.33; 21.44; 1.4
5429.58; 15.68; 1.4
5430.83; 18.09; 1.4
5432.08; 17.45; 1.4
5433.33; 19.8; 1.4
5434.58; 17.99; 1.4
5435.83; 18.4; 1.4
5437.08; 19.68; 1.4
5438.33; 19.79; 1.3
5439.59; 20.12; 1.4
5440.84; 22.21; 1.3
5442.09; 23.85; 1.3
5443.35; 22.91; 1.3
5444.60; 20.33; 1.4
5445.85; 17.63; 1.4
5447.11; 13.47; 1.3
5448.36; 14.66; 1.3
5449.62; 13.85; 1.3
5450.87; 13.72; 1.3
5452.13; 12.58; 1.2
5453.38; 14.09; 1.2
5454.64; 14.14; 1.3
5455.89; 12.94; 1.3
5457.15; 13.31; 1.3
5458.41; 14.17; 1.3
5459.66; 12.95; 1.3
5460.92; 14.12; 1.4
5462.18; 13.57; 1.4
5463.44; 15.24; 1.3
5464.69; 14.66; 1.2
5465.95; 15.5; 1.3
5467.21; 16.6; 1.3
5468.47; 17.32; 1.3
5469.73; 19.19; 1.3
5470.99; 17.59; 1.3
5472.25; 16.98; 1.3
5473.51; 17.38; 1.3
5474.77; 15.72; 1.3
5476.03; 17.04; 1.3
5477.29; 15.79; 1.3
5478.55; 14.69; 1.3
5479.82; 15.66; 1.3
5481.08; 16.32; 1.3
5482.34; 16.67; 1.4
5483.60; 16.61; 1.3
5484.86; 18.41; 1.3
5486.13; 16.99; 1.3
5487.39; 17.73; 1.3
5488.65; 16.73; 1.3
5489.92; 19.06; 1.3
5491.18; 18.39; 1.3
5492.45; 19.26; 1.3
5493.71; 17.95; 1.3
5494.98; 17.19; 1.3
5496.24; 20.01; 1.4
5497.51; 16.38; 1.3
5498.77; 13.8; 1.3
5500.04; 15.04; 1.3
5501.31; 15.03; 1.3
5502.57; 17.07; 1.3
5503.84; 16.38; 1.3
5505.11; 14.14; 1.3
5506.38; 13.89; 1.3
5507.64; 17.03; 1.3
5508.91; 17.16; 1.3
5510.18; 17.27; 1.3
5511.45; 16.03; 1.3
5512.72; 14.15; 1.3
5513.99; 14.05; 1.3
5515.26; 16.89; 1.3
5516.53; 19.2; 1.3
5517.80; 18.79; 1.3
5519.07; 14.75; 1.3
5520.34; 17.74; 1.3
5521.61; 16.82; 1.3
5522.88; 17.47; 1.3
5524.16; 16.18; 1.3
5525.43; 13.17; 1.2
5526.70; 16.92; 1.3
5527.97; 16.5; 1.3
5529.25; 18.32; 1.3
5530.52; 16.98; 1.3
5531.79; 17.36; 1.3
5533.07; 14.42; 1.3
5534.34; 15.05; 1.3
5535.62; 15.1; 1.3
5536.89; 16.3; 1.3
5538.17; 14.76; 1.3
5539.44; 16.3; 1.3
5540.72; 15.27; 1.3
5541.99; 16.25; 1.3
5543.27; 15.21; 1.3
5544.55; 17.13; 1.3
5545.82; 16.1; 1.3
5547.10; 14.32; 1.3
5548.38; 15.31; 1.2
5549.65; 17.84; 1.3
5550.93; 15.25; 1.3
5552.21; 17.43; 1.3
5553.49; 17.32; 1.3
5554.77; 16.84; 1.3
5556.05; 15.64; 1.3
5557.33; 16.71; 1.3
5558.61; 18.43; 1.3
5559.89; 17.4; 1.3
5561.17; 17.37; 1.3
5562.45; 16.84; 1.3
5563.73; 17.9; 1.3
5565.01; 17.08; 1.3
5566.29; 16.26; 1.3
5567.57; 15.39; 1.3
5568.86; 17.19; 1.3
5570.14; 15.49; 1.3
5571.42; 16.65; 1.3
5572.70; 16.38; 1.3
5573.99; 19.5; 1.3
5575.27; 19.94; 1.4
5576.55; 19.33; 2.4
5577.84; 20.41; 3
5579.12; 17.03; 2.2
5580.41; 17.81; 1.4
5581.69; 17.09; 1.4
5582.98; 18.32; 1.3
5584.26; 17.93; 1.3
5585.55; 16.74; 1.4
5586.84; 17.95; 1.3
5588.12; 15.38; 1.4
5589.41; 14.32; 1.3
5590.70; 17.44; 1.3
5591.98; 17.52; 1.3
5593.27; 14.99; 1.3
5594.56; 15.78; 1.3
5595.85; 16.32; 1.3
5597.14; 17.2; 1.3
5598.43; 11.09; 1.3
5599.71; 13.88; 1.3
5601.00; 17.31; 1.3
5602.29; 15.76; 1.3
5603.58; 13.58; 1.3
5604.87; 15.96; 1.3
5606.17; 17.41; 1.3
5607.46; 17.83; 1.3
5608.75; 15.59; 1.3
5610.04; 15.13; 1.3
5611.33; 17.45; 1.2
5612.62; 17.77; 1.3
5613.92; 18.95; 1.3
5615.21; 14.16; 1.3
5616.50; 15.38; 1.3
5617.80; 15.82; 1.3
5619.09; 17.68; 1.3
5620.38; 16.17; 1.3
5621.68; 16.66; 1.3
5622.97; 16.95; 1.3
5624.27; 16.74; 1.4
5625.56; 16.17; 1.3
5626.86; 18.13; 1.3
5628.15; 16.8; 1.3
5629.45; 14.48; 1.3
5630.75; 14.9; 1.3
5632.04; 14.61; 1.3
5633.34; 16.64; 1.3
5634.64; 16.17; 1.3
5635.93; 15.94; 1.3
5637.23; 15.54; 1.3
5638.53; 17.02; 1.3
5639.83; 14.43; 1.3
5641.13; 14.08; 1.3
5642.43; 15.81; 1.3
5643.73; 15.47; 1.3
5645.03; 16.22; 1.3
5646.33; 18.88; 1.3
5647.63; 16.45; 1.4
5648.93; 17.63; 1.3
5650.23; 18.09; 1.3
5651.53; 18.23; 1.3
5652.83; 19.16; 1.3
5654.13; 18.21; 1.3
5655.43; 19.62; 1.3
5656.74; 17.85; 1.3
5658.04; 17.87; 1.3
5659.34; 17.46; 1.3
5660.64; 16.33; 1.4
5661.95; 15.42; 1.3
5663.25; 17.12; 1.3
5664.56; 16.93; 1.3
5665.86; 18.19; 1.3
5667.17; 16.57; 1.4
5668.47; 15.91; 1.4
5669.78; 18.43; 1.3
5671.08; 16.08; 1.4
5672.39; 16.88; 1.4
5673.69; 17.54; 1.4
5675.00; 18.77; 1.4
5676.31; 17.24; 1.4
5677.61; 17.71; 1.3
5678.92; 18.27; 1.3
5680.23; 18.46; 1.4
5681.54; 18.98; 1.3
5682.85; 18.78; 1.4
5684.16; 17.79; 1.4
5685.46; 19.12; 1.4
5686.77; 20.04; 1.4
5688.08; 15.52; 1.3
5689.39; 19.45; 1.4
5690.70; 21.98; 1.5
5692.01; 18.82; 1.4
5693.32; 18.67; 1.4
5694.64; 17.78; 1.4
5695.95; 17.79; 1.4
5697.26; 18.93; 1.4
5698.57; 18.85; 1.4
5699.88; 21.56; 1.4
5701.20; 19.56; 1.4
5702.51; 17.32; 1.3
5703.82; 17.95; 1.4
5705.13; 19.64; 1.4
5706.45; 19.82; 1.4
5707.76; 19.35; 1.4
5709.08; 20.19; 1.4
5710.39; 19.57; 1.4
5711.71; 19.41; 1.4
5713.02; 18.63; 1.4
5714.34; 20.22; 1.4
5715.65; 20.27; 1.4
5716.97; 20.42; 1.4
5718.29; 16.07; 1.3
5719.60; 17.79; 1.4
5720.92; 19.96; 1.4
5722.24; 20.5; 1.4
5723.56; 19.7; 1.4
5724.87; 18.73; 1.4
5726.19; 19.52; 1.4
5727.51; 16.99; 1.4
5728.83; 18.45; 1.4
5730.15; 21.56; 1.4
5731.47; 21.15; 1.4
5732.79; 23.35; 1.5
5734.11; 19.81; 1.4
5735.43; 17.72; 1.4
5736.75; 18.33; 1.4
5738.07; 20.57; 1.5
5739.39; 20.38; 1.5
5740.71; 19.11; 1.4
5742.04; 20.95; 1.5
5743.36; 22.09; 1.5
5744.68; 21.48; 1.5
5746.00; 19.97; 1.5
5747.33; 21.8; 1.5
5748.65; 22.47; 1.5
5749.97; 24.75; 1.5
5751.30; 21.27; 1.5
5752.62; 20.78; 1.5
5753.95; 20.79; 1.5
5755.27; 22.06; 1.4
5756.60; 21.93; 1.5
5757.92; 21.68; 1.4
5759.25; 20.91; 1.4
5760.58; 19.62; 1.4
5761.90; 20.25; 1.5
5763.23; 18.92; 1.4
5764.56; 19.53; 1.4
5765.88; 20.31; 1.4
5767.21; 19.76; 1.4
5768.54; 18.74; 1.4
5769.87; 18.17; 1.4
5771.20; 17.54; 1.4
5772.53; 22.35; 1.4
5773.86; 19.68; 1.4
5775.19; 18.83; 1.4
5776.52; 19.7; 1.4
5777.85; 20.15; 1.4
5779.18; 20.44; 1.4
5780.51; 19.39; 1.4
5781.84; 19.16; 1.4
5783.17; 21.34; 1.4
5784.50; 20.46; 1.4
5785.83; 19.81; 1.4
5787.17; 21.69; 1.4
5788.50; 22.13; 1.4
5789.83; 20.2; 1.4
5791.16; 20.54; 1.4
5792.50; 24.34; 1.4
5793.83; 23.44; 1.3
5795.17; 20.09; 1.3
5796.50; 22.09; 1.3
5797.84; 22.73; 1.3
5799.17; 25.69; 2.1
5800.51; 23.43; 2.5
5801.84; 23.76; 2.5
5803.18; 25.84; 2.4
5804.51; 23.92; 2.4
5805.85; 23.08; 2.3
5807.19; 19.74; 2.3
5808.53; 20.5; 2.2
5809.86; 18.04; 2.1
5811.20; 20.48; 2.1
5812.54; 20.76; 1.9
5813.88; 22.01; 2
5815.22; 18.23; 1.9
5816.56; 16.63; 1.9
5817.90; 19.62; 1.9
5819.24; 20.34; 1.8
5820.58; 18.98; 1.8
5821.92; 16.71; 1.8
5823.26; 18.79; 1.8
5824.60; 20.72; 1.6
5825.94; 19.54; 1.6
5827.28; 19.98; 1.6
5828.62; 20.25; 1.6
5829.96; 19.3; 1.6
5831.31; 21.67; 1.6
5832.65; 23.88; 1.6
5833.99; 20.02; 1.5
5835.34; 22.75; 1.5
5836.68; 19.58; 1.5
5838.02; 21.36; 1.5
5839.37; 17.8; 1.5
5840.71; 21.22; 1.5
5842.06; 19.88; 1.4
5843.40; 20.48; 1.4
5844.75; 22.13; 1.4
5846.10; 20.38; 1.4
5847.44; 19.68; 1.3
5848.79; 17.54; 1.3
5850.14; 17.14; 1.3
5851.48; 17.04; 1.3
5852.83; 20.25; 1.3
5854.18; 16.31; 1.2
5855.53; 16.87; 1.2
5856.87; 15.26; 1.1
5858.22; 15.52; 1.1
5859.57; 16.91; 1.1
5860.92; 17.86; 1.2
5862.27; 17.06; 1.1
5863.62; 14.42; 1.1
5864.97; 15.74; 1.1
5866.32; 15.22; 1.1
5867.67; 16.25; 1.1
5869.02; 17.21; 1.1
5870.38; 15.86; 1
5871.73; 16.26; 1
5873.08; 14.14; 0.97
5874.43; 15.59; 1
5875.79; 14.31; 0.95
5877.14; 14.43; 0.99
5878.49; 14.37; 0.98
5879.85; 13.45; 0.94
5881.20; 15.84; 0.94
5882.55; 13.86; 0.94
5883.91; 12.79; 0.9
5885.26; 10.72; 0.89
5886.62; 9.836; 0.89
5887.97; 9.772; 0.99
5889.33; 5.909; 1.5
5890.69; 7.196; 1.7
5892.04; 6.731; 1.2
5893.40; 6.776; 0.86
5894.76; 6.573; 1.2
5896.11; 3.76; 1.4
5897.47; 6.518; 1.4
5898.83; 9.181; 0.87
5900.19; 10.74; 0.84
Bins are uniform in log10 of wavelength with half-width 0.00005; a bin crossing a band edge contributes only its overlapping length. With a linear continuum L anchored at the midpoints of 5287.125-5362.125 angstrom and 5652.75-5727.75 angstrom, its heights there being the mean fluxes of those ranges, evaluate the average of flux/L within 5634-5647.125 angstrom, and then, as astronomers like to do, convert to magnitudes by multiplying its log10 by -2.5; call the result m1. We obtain 0.142 mag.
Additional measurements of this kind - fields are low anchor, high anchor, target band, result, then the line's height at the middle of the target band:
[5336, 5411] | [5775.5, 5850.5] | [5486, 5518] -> 0.123 mag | 18.7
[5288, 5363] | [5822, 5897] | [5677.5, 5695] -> -0.159 mag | 16.2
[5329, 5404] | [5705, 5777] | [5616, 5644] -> 0.208 mag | 19.4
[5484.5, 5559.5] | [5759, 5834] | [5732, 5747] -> -0.034 mag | 19.8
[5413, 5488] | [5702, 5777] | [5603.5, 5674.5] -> 0.150 mag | 19.2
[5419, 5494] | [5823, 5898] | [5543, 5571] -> 0.028 mag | 17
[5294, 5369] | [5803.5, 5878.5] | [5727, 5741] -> -0.094 mag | 18.2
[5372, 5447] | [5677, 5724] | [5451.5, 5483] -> 0.246 mag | 19.3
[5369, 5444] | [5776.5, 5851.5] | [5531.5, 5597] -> 0.184 mag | 19.8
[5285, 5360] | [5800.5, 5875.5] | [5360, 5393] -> -0.108 mag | 16.6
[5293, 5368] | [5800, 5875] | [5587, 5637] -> 0.119 mag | 17.9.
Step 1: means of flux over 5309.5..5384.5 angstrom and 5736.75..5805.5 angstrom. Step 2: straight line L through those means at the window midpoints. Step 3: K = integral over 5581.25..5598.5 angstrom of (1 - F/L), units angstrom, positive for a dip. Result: 2.5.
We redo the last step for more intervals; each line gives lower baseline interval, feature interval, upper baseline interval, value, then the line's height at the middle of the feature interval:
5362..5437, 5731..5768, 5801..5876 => -3.51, 19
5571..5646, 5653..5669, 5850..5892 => -1.30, 16.1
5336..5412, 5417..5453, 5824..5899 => -2.86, 17.7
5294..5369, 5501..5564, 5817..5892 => 1.24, 16.6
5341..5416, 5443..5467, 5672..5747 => 4.64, 18.4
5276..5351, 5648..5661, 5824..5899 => -1.77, 15.9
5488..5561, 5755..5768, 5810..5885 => -2.13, 17.6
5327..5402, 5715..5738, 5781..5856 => 0.53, 19.9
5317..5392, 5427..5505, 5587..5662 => 0.20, 16.9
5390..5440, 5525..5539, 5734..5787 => 2.68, 19.7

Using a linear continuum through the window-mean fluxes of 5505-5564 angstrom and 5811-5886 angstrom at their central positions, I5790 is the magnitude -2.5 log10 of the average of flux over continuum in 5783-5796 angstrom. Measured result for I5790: -0.22 mag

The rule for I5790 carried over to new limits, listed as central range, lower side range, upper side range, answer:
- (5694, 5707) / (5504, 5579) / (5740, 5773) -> 0.04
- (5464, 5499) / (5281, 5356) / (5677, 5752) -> 0.03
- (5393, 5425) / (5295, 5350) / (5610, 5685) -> -0.21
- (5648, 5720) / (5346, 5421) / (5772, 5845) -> 0.10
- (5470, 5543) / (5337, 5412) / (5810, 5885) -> 0.09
